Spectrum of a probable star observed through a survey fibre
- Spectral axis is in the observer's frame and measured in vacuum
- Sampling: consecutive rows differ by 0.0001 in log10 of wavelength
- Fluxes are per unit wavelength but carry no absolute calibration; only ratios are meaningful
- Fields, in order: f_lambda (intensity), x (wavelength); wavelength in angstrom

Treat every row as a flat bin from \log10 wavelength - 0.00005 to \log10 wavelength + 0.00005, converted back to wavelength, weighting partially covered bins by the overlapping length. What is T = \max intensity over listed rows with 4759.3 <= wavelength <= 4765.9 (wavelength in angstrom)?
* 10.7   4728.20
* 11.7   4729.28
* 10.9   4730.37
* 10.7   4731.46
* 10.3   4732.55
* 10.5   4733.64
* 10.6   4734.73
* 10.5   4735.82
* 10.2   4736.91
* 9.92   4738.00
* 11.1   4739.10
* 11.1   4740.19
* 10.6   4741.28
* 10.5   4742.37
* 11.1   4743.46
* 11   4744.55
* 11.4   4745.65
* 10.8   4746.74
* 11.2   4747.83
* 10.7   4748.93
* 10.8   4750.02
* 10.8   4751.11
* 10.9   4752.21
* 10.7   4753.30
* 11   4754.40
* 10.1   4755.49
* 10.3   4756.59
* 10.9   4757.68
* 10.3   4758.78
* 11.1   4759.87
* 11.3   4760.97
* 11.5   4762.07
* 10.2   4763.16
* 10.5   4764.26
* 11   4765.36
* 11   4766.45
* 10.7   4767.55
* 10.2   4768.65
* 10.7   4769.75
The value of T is 11.5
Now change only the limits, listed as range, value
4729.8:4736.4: 10.9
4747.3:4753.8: 11.2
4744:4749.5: 11.4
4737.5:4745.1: 11.1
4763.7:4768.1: 11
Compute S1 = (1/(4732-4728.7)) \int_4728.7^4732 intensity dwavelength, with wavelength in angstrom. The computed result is 11.1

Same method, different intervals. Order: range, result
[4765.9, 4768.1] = 10.9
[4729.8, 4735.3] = 10.6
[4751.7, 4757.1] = 10.6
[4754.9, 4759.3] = 10.4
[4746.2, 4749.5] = 10.9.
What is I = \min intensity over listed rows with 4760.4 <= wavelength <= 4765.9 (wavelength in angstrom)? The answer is 10.2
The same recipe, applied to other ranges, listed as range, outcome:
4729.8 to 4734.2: 10.3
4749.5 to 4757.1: 10.1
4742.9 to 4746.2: 11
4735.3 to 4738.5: 9.92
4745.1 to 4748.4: 10.8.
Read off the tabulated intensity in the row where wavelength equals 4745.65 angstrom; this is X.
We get 11.4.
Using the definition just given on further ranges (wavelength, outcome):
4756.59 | 10.3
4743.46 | 11.1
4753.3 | 10.7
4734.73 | 10.6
